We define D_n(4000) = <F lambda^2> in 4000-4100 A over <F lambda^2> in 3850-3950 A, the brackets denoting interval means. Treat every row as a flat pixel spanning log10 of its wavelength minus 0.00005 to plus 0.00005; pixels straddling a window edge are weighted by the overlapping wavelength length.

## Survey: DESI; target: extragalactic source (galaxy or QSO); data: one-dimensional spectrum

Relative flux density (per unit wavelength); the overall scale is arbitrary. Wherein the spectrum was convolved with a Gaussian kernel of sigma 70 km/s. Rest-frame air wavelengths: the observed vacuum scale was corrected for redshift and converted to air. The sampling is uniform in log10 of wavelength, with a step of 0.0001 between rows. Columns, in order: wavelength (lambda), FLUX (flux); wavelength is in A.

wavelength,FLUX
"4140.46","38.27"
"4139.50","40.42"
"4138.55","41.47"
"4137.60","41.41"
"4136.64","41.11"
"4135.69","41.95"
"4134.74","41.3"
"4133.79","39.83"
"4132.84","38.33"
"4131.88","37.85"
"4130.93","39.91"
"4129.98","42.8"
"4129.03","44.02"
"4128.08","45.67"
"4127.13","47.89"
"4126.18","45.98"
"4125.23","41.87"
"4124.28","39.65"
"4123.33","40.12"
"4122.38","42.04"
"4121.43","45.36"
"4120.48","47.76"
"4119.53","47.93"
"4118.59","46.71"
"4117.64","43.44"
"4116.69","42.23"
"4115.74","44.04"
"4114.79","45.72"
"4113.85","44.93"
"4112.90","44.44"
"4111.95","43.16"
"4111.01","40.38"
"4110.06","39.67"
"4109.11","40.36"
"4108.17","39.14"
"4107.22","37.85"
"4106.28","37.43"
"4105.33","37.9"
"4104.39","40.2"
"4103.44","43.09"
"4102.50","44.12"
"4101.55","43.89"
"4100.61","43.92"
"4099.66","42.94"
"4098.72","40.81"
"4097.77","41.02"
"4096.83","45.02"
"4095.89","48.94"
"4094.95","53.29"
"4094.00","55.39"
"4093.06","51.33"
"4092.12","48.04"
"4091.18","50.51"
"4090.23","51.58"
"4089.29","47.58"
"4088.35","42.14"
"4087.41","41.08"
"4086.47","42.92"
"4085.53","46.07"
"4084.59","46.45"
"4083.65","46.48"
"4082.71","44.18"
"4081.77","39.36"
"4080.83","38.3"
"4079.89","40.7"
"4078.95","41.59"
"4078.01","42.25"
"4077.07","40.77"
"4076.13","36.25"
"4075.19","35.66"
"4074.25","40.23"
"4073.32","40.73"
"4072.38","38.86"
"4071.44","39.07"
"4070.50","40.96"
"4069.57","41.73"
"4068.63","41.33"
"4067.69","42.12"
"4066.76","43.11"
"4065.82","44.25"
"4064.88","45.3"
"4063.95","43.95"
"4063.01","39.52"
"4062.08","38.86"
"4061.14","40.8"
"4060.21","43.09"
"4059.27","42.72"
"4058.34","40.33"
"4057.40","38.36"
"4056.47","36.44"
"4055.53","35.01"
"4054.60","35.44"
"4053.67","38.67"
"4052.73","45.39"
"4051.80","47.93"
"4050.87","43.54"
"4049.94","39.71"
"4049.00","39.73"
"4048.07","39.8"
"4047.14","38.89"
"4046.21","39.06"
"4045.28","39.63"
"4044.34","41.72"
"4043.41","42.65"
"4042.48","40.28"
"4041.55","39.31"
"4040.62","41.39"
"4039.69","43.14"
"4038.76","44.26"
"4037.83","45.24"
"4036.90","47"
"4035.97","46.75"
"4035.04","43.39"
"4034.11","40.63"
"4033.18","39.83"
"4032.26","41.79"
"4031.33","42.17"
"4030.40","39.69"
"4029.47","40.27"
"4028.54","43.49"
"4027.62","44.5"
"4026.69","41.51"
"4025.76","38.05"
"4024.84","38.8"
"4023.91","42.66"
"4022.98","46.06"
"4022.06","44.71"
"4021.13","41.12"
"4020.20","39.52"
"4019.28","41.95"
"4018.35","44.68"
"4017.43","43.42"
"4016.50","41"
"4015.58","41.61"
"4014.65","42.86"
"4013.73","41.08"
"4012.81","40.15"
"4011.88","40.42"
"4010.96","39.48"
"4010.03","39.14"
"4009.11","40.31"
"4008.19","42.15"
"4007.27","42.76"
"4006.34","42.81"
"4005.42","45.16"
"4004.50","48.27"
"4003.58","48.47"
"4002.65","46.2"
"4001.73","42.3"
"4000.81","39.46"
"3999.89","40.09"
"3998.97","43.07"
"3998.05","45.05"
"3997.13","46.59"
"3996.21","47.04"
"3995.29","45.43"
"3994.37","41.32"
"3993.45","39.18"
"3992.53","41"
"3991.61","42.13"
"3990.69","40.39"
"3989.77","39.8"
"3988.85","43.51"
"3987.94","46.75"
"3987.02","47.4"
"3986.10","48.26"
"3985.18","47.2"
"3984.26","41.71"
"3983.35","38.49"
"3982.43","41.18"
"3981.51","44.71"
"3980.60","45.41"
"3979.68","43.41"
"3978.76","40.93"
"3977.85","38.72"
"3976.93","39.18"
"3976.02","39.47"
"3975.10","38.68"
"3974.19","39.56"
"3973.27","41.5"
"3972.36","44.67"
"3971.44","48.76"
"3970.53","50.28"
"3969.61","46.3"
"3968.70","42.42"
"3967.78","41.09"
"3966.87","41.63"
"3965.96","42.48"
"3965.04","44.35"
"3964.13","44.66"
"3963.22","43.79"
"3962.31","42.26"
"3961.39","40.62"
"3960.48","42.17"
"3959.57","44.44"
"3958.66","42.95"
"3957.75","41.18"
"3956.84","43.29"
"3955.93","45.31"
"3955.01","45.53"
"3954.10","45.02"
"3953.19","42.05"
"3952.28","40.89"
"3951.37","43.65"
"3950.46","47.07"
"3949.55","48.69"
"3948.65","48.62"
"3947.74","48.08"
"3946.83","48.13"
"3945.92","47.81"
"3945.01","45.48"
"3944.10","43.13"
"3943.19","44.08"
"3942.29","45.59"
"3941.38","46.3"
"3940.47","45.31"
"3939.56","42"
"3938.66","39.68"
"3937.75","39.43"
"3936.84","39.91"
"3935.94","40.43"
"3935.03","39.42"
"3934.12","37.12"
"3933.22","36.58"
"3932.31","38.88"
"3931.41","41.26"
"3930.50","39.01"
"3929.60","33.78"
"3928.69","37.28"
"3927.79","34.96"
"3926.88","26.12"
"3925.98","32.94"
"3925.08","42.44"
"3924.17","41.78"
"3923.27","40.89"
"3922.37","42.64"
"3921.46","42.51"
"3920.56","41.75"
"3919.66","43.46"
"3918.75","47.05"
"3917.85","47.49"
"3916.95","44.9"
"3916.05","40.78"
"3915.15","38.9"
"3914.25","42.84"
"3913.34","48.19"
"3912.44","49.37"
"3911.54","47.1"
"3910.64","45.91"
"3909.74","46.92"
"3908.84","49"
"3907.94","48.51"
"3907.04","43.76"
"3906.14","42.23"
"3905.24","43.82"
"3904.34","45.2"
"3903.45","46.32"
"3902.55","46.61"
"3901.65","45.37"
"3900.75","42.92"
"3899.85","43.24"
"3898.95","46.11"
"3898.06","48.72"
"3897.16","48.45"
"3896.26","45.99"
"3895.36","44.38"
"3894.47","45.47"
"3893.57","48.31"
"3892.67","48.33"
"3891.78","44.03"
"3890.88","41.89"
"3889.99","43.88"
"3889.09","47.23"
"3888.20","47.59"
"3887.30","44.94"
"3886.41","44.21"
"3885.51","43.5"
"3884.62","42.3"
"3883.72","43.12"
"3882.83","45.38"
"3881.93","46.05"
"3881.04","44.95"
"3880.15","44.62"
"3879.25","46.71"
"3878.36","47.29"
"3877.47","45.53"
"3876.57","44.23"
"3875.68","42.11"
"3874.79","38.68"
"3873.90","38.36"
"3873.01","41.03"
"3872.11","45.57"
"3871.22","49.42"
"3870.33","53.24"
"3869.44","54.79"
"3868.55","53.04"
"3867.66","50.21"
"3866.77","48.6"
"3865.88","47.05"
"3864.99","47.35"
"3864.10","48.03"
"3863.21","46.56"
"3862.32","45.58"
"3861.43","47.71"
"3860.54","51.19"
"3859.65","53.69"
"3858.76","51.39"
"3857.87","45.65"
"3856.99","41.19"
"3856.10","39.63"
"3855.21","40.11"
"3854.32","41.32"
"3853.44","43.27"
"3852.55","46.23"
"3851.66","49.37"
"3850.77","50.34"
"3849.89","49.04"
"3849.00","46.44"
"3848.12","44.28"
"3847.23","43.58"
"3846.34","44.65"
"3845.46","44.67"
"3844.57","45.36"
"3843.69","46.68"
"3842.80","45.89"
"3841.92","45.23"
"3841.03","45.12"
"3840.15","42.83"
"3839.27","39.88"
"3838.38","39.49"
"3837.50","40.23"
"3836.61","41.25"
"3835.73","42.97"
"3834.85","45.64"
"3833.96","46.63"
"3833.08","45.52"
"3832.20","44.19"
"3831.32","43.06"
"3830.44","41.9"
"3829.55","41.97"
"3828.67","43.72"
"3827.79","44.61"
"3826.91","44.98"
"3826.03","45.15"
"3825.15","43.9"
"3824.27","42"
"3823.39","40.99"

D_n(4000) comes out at 1.03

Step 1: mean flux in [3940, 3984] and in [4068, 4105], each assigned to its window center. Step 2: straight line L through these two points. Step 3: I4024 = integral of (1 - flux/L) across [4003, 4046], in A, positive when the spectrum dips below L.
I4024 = 1.3 A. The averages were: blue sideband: 43.7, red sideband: 43.5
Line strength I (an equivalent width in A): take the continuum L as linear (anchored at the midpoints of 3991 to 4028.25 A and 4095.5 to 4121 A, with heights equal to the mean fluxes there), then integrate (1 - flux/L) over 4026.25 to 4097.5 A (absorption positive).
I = 0.3 A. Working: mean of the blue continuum 42.5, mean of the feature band 42.5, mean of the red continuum 42.8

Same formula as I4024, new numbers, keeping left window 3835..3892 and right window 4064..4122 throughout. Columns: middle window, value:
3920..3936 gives 2.33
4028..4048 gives 0.88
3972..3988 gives 0.66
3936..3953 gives 0.06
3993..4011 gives 0.35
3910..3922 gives 0.07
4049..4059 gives 0.81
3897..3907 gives -0.03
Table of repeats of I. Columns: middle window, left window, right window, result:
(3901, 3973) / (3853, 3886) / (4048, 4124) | 2.71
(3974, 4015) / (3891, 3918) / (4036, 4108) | 1.15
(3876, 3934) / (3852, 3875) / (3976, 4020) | 2.28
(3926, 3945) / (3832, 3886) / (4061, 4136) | 2.19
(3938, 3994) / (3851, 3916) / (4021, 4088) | 0.22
